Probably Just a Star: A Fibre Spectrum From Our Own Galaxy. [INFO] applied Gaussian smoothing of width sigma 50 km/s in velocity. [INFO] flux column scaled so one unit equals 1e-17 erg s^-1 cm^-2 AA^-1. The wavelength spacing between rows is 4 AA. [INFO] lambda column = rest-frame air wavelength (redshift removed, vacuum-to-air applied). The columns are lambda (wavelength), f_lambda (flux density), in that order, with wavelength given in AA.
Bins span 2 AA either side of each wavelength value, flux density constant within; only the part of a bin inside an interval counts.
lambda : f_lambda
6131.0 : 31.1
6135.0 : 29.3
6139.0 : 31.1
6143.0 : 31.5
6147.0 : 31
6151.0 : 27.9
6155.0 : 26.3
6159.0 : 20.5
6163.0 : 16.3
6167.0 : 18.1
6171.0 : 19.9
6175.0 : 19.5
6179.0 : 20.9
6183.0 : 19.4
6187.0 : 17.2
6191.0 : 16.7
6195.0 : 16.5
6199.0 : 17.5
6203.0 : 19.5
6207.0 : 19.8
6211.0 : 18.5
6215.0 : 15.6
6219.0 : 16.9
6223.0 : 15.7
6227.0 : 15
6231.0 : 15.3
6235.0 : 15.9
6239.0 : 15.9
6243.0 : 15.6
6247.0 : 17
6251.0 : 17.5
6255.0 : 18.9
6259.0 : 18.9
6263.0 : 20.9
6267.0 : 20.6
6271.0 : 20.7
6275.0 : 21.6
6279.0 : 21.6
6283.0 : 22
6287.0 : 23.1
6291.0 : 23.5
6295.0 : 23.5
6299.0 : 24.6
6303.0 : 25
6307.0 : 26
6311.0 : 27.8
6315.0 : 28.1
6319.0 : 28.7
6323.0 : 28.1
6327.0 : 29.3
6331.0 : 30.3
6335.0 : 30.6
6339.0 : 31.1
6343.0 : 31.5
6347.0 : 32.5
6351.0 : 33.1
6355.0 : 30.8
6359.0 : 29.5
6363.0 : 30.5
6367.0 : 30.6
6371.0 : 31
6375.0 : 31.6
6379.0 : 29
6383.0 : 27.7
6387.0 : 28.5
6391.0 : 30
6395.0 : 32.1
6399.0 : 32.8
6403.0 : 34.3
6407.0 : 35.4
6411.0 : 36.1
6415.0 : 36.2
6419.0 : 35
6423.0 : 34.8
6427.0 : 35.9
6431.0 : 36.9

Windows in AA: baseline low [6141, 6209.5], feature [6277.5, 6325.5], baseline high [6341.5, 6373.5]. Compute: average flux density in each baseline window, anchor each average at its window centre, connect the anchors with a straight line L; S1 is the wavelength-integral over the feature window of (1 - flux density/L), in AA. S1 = 4.9 AA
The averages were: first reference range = 21.1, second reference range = 31.2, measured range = 25.2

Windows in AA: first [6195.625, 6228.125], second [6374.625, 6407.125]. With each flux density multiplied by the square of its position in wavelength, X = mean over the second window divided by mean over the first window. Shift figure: 1.9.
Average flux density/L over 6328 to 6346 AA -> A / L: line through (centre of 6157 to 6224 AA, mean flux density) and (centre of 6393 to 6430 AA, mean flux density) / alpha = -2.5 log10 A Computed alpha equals -0.061 mag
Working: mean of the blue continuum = 18.2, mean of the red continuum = 34.8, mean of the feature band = 30.9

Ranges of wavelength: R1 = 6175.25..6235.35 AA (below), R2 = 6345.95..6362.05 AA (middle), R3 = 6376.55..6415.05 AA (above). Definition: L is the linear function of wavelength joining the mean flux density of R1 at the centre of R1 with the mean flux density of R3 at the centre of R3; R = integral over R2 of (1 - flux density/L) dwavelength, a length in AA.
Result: -1.4 AA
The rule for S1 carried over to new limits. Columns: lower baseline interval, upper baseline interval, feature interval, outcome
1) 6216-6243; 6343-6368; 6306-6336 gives -1.83 AA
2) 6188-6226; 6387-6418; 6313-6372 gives -3.79 AA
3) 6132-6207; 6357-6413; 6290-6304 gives 1.77 AA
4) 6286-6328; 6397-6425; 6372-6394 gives 2.03 AA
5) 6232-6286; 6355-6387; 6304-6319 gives -1.98 AA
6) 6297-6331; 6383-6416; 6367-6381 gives 0.27 AA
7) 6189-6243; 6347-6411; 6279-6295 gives 0.23 AA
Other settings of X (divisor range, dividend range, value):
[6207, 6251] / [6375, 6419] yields 2.08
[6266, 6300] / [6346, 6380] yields 1.42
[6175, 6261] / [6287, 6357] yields 1.69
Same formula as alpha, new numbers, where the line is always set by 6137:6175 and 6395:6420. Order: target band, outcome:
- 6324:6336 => 0.061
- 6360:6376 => 0.079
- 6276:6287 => 0.321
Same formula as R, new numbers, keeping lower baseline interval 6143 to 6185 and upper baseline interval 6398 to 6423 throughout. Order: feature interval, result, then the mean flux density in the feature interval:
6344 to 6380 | 1.7 AA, 31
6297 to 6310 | 1.8 AA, 25.4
